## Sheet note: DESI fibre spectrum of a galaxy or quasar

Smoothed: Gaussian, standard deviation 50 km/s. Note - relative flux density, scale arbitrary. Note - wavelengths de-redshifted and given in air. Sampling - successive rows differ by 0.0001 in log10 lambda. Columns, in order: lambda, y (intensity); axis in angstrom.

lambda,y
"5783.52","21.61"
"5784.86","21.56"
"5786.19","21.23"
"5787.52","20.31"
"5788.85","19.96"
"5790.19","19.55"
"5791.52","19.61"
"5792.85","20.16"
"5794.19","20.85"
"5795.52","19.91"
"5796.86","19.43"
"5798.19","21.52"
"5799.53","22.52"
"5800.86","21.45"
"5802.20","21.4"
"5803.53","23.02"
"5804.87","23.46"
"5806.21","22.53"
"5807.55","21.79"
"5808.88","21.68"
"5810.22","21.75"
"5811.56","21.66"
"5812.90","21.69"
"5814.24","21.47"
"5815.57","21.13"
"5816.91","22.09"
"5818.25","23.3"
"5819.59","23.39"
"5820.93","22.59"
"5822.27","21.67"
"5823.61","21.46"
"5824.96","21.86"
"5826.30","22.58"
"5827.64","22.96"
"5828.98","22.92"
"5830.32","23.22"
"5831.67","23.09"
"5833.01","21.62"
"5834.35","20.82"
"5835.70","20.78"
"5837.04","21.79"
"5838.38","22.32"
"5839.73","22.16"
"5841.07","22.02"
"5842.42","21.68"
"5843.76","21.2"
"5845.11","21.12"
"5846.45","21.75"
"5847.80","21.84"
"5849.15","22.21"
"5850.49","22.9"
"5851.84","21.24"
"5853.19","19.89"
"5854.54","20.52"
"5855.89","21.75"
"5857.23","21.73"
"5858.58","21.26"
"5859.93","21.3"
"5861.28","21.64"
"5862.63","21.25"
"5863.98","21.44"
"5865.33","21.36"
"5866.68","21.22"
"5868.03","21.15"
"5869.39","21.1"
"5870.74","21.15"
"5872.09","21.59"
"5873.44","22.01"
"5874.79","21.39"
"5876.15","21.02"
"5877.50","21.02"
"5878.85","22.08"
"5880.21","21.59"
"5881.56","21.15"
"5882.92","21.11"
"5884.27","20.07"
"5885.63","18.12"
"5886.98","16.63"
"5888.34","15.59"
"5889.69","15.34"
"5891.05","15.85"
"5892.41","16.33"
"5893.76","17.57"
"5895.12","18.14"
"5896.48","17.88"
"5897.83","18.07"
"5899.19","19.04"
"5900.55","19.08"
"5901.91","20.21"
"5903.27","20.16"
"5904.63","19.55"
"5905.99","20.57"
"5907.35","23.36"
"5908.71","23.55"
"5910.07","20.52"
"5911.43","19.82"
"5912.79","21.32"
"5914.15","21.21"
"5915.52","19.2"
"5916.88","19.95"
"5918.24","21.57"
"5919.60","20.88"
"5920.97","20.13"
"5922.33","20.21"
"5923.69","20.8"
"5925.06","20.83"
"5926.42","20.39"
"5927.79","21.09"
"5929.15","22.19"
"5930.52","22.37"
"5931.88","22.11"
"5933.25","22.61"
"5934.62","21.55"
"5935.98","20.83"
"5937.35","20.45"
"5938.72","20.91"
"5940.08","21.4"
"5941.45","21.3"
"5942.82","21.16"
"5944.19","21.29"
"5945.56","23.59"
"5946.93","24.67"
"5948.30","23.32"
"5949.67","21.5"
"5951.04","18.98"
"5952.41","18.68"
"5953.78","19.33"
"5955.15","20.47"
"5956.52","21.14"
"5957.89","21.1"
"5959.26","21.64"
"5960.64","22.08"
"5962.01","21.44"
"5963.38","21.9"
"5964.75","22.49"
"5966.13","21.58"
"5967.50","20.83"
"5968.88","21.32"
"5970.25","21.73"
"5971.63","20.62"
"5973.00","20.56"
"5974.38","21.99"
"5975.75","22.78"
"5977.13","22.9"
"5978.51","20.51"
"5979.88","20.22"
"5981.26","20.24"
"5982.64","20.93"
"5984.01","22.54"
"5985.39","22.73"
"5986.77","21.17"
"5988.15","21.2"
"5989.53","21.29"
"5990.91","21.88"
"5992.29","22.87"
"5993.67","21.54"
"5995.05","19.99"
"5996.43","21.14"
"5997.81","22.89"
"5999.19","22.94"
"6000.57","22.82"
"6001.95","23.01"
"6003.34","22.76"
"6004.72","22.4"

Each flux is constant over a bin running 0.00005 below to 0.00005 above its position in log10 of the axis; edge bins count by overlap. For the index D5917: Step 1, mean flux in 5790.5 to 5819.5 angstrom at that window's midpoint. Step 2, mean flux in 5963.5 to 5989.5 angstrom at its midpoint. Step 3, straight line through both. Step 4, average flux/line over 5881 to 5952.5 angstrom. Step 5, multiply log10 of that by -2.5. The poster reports 0.06 mag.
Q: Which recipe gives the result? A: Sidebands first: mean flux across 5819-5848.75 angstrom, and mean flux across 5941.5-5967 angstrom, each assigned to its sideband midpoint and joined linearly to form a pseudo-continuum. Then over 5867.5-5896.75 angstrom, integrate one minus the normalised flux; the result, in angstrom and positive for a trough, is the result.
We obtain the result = 3.1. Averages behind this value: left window 22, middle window 19.5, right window 21.5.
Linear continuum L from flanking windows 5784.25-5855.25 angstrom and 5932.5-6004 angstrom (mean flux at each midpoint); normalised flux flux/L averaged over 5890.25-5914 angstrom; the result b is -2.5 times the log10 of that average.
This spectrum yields 0.11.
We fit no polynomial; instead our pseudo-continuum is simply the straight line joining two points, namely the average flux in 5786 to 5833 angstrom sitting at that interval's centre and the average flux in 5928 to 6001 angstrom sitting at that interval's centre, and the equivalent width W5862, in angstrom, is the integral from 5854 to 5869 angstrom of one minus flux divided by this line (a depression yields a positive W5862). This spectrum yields 0.2 angstrom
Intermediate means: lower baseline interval 21.7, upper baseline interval 21.5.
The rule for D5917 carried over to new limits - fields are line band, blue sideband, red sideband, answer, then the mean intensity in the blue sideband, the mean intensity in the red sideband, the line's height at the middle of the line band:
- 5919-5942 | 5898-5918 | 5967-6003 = -0.02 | 20.5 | 21.7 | 20.8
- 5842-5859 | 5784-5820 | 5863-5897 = -0.06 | 21.4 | 19.7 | 20.3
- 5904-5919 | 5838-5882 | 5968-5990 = 0.02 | 21.5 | 21.4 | 21.5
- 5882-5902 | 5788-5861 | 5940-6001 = 0.20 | 21.7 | 21.5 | 21.6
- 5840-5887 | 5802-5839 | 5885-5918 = -0.04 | 22.2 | 19.1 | 20.5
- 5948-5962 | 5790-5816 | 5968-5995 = 0.03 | 21.4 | 21.5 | 21.5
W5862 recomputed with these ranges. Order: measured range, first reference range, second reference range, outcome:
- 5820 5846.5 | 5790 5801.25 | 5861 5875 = -1.26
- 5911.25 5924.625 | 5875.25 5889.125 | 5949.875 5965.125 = -0.15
